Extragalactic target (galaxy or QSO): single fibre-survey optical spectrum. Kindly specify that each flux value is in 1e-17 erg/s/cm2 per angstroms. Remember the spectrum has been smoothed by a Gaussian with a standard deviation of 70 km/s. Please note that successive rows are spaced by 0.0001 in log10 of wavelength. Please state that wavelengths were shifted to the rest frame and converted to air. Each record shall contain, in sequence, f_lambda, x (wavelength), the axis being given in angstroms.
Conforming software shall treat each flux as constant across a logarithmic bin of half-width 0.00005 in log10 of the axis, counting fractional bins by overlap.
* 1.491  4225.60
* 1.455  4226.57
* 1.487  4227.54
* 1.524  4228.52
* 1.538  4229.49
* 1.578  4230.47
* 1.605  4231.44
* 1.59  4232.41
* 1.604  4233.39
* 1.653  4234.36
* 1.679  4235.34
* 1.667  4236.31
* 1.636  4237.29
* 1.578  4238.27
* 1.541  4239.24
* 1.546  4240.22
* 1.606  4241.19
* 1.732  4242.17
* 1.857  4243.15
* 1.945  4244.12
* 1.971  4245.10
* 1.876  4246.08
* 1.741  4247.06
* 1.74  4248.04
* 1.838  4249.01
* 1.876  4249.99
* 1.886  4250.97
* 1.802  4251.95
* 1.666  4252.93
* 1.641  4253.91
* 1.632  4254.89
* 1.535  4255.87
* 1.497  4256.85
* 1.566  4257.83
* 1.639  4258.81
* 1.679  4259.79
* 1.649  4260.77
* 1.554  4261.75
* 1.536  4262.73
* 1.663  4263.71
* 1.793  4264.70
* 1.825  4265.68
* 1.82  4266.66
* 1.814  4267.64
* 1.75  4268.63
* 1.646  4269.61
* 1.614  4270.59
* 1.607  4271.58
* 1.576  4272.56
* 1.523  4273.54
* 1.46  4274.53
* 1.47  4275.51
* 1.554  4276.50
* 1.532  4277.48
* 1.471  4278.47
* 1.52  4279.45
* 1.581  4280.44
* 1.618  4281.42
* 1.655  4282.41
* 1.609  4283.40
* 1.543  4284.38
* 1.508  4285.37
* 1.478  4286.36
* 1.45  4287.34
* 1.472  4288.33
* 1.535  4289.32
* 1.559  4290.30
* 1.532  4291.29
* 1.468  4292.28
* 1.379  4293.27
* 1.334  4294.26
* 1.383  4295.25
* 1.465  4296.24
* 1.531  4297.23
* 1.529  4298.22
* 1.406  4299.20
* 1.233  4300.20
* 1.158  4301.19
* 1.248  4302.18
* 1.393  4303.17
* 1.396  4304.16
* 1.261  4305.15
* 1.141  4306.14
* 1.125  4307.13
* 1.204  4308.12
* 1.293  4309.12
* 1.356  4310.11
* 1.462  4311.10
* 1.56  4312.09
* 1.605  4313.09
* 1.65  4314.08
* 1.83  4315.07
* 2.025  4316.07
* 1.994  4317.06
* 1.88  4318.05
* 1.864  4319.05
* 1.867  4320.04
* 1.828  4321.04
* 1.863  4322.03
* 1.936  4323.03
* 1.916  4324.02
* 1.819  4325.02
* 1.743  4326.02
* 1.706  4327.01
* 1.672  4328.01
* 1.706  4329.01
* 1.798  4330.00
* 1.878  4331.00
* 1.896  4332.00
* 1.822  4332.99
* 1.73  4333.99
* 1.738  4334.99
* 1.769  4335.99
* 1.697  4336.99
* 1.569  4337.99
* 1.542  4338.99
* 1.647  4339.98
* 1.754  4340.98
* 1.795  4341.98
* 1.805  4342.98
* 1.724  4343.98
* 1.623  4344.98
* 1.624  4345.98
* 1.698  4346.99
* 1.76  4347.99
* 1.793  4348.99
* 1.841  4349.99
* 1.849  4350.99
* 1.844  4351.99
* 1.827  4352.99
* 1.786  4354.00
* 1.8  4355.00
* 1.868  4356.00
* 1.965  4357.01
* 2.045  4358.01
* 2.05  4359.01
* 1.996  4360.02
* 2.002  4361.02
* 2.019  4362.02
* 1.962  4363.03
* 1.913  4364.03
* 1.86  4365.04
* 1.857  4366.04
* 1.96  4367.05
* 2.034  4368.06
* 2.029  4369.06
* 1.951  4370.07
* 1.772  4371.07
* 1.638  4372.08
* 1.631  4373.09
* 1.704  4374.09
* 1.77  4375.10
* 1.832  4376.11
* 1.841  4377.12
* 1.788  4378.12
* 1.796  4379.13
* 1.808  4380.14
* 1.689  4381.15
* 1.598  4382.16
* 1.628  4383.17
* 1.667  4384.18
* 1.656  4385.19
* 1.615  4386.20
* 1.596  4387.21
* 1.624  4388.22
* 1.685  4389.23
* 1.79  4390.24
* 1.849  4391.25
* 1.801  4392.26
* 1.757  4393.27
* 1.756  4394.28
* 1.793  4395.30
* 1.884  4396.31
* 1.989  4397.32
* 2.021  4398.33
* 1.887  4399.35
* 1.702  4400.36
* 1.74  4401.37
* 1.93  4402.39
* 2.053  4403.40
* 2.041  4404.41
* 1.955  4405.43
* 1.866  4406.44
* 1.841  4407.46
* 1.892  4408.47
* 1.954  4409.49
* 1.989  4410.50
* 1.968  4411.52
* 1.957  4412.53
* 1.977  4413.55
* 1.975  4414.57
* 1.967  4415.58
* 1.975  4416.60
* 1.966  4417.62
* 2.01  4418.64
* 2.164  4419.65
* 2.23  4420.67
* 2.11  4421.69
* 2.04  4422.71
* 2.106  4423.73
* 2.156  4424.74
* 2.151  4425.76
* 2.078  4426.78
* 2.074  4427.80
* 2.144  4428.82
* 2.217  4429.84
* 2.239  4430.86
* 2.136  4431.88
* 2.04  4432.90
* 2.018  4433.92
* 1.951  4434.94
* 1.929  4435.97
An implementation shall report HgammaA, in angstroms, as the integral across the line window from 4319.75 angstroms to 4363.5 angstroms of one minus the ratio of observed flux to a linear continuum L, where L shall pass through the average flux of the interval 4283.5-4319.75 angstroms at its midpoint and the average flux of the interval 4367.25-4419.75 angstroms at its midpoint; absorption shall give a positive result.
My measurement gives -4.5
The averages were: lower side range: 1.48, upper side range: 1.84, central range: 1.81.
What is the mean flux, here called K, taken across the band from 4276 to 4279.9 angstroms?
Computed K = 1.52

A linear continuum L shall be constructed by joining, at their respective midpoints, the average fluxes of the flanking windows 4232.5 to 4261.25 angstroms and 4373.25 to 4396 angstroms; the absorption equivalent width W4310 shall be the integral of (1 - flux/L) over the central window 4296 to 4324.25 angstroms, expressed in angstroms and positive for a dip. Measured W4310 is 2.7 angstroms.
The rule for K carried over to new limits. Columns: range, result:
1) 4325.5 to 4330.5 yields 1.73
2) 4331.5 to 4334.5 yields 1.82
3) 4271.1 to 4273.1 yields 1.6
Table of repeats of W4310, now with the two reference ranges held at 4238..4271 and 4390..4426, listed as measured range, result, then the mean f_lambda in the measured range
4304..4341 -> 2.9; 1.67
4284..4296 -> 2.0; 1.47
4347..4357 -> 0.2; 1.82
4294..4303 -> 2.1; 1.37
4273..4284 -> 1.3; 1.55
